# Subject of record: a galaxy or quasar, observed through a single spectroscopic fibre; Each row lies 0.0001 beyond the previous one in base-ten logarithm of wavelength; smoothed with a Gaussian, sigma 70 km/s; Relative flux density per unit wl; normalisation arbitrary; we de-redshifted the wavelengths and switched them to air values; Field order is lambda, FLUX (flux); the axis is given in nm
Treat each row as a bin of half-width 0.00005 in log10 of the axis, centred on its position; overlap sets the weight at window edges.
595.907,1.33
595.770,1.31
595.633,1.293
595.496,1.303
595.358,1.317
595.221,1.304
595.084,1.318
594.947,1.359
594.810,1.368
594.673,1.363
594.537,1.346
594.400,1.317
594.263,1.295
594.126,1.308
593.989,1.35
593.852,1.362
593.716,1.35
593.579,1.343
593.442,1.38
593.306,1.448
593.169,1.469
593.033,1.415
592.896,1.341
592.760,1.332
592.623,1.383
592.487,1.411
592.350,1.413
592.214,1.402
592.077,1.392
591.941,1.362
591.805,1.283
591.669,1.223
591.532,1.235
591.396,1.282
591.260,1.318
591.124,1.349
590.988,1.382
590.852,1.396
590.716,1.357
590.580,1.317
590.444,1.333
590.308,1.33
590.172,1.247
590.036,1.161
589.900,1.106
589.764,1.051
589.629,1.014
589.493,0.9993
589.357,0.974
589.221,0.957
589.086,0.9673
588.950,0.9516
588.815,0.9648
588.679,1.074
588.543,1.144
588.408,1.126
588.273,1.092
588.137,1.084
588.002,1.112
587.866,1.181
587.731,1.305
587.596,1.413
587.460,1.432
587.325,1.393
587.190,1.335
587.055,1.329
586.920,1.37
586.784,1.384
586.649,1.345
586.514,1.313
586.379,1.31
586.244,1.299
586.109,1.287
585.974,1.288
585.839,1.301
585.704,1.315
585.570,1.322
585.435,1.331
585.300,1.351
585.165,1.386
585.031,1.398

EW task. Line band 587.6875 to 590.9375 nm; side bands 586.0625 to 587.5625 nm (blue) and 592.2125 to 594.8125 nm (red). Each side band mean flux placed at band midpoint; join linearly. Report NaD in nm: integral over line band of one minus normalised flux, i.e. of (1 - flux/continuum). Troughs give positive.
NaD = 0.53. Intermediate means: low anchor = 1.35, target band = 1.14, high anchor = 1.37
